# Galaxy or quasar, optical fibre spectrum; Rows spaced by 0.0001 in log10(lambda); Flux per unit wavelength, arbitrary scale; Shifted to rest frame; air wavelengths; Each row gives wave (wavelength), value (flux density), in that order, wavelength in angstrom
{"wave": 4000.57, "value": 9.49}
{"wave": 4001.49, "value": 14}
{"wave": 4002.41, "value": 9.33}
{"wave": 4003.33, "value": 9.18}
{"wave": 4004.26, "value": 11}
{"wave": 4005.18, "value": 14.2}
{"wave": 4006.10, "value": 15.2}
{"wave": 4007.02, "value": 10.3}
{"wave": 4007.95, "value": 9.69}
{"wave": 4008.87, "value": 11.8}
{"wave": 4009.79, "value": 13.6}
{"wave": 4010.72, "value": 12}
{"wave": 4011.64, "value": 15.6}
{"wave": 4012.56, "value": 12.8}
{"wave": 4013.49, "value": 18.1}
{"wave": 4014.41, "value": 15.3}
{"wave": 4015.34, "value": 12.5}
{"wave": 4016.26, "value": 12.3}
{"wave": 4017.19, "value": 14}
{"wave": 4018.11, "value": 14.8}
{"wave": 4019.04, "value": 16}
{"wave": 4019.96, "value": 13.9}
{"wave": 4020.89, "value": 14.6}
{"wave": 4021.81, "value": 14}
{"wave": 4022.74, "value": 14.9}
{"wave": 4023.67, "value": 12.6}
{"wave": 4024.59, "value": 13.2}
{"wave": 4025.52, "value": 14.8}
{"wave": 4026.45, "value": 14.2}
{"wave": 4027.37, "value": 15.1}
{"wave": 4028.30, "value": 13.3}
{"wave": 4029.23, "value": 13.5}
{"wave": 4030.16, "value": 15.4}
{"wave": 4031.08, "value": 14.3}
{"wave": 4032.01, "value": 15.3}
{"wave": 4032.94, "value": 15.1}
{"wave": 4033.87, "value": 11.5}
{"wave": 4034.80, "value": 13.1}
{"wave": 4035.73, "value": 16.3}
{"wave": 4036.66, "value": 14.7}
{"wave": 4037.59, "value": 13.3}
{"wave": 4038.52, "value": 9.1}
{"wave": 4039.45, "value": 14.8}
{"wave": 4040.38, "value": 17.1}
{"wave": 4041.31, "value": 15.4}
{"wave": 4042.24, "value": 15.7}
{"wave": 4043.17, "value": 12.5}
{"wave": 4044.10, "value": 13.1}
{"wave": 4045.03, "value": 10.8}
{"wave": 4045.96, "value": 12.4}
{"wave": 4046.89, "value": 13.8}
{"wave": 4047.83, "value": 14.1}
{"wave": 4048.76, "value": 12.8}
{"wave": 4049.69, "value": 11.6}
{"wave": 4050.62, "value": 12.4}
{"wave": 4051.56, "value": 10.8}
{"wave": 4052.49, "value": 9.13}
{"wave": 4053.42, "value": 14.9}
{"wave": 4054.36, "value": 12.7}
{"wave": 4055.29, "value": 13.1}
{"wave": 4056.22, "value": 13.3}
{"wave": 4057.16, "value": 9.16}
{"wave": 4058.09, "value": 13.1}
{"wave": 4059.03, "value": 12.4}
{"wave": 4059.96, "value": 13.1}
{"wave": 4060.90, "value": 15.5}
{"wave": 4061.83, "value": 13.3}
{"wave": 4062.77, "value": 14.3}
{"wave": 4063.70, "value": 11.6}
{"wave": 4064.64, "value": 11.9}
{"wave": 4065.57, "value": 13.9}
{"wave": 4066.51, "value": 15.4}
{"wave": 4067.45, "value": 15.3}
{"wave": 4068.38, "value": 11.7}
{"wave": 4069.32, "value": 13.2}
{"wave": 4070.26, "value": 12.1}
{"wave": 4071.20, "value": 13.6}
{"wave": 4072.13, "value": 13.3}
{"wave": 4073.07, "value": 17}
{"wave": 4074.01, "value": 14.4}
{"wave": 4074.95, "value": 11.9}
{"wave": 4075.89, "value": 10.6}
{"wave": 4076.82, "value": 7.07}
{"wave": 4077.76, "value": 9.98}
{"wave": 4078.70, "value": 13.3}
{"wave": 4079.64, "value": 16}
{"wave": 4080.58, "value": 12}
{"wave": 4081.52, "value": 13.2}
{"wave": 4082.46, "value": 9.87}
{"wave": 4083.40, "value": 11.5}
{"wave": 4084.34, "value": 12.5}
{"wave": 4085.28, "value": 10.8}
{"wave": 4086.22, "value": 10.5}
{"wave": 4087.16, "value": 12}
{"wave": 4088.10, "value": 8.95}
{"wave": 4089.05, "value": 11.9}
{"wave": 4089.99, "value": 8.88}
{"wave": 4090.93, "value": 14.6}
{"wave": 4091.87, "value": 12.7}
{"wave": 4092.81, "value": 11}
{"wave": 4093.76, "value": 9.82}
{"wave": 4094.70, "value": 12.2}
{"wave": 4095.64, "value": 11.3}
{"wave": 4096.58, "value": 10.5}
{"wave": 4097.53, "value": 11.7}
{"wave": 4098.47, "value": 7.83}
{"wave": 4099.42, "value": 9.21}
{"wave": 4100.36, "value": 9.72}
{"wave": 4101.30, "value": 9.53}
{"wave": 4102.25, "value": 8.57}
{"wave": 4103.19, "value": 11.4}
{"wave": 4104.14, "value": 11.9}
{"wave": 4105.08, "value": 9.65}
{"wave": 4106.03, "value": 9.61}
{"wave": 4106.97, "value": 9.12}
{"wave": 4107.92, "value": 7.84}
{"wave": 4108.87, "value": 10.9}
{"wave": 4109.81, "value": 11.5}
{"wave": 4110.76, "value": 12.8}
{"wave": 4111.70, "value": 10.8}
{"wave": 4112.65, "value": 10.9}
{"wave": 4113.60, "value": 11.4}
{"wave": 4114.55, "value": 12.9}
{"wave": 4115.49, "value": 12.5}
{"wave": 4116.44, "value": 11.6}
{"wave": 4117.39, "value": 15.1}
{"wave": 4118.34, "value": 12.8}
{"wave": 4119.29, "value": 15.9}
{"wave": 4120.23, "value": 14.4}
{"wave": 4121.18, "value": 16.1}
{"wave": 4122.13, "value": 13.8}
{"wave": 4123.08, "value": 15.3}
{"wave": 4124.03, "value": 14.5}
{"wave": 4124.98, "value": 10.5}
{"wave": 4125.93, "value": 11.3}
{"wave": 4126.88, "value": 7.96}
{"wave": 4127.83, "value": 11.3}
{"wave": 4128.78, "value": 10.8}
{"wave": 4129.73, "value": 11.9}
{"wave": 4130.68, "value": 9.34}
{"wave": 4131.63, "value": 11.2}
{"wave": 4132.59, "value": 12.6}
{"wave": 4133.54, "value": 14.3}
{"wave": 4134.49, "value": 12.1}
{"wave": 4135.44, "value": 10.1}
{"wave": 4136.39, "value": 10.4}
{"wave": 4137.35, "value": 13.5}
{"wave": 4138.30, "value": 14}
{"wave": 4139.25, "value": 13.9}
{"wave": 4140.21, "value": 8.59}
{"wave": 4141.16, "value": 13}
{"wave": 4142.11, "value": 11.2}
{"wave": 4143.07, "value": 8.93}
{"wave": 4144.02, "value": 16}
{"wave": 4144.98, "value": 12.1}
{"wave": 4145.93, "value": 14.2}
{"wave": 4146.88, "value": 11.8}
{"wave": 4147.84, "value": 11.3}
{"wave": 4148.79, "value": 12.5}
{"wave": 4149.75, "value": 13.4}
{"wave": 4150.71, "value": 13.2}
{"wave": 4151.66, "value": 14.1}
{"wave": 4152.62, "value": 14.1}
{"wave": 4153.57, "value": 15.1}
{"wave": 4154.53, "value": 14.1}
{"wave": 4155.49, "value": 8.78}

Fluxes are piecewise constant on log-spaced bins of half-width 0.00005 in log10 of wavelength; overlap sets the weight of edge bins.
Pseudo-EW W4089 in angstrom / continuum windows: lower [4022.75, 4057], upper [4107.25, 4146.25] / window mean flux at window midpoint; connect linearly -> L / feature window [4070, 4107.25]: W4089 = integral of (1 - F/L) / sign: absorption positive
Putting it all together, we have 4.2 angstrom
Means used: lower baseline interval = 13.5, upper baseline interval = 12.2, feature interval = 11.3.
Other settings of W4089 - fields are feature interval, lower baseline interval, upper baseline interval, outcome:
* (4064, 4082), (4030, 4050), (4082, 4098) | -1.3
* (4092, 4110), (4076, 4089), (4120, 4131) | 2.4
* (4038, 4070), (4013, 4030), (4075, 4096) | -0.5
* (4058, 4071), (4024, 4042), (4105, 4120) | -0.2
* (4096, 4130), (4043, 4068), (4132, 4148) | 2.6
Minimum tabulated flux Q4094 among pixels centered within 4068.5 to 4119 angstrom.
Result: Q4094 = 7.07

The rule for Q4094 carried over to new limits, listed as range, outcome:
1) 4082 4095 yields 8.88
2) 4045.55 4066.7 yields 9.13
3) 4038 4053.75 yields 9.1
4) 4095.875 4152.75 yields 7.83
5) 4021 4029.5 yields 12.6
